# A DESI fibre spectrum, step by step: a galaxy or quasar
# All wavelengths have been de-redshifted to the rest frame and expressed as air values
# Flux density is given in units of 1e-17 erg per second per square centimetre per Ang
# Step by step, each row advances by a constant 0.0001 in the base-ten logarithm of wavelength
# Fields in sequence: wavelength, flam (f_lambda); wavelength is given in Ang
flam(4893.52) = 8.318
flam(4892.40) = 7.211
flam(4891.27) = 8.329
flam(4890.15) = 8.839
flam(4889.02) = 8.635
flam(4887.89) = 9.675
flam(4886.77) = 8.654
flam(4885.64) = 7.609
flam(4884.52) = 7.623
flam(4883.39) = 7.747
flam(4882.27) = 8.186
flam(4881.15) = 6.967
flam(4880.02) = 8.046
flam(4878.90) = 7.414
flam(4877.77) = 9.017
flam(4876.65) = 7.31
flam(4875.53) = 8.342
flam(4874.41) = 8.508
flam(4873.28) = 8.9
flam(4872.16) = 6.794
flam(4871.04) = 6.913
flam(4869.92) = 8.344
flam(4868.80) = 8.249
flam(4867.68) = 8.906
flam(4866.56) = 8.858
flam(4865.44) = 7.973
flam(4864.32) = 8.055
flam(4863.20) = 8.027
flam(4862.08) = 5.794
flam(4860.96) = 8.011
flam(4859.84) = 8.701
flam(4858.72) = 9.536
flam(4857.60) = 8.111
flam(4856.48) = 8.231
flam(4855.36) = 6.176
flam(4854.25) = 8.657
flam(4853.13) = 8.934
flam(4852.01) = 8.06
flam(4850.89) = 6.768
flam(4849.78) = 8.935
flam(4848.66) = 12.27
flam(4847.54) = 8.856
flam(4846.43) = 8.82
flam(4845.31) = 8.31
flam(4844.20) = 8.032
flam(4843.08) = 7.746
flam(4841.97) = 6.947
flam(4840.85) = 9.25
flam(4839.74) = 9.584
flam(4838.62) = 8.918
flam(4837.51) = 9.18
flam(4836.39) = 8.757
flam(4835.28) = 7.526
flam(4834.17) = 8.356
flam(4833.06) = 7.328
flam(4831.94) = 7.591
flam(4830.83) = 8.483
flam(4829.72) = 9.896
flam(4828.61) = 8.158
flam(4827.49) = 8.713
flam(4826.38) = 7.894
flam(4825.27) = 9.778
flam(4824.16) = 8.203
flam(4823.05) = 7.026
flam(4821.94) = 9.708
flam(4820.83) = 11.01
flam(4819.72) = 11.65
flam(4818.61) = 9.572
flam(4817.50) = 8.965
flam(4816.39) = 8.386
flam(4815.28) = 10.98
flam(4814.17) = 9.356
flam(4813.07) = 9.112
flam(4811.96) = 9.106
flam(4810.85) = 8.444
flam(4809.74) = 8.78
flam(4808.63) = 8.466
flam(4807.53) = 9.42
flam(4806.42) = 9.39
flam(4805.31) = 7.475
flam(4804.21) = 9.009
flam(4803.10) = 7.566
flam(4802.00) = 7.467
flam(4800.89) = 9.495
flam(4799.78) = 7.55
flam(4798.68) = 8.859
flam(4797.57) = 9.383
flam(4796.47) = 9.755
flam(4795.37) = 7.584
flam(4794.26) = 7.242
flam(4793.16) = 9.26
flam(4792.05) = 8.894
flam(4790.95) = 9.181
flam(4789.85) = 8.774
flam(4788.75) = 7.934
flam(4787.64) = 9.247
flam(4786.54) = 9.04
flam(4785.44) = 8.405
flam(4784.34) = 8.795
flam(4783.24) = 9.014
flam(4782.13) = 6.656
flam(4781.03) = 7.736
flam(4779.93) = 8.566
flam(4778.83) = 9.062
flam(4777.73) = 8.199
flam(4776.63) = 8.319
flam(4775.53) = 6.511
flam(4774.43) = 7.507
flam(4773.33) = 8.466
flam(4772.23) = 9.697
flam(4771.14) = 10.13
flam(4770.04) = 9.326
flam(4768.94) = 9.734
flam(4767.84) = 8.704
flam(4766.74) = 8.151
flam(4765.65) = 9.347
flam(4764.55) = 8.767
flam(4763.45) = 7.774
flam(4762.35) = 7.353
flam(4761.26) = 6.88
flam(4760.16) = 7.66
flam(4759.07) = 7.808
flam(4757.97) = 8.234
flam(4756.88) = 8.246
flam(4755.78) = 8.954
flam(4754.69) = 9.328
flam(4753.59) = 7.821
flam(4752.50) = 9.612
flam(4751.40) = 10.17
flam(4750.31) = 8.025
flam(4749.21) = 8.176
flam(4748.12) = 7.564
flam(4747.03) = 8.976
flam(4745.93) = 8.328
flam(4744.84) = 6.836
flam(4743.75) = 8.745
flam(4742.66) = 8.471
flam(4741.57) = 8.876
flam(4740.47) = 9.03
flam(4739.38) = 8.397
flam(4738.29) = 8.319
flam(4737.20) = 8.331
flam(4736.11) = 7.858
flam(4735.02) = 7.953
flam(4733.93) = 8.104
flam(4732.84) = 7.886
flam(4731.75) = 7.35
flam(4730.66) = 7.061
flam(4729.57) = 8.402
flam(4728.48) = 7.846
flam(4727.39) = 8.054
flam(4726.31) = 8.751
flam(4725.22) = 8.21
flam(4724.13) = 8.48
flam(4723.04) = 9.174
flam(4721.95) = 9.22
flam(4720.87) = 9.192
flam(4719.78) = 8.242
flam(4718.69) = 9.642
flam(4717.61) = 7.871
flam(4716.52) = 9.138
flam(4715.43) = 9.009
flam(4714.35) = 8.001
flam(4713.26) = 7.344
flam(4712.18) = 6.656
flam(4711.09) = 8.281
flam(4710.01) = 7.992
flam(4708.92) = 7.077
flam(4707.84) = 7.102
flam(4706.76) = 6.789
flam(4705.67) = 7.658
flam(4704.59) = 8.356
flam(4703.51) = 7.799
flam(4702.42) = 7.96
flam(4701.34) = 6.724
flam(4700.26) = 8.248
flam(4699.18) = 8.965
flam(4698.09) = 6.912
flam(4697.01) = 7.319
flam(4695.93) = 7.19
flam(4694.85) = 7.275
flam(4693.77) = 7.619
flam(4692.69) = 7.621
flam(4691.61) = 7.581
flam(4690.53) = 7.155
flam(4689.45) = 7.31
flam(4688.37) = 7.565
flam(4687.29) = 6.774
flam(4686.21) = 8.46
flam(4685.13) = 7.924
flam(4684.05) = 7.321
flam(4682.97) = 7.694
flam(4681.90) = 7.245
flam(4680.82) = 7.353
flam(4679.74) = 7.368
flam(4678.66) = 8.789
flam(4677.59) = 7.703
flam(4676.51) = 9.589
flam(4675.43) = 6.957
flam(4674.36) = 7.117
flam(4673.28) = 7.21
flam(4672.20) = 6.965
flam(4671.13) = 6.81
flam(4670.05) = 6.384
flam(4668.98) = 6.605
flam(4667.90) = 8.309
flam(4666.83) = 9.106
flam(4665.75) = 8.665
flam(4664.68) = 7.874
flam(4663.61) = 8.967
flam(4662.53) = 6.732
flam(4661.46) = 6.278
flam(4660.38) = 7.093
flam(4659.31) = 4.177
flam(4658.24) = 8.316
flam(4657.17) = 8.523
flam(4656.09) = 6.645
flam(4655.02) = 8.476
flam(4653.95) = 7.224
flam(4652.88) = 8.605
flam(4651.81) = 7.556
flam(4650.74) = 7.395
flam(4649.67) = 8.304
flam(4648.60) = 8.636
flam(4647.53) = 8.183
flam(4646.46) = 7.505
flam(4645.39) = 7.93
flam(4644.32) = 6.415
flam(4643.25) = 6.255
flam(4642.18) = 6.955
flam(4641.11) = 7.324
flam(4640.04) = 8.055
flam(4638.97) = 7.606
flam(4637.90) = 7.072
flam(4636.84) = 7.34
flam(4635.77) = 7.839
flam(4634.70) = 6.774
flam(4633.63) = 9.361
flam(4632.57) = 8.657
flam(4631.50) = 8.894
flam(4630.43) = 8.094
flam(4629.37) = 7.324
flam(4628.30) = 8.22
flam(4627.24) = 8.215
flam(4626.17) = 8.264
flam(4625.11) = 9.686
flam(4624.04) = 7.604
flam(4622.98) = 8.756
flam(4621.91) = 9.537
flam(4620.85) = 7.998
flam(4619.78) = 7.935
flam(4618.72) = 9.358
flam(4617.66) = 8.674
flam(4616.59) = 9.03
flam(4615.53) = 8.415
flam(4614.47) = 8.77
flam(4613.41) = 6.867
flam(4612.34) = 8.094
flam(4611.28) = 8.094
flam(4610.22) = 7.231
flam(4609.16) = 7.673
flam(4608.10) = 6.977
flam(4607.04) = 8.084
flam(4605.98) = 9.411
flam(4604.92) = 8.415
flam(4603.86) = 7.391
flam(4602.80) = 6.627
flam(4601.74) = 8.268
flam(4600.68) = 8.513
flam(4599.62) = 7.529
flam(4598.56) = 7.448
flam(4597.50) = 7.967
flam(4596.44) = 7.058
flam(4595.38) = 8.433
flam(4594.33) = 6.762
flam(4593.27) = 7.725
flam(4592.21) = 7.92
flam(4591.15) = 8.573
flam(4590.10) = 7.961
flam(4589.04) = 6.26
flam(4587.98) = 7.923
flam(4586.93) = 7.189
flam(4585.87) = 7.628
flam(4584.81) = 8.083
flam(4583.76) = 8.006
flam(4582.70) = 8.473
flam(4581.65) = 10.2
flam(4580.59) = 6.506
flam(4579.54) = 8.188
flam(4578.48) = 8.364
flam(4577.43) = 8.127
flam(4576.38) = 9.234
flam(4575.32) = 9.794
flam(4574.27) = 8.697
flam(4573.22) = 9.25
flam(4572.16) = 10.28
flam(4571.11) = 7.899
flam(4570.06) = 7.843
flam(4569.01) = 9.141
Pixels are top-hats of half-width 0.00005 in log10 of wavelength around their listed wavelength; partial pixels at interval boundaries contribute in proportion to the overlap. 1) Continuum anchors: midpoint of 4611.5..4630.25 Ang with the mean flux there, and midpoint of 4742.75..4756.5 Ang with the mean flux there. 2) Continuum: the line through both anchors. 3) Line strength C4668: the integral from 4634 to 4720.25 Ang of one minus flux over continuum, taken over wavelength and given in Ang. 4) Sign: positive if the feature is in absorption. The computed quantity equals 8.6 Ang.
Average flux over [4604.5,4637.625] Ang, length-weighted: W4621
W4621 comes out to 8.24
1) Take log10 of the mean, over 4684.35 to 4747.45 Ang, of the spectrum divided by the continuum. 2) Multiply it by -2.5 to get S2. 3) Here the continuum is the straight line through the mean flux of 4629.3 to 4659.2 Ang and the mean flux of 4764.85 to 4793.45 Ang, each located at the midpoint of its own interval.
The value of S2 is 0.030 mag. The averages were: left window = 7.72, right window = 8.64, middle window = 7.99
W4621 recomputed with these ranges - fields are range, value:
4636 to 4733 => 7.71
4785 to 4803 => 8.61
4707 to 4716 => 7.66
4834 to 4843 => 8.53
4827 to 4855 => 8.55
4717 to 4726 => 8.75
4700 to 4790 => 8.28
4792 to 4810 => 8.55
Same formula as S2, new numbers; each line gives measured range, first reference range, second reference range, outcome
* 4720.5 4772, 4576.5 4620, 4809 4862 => 0.00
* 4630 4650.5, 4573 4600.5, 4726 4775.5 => 0.06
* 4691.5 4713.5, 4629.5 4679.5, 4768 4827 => 0.06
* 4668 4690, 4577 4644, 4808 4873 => 0.09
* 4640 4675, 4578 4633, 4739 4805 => 0.10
